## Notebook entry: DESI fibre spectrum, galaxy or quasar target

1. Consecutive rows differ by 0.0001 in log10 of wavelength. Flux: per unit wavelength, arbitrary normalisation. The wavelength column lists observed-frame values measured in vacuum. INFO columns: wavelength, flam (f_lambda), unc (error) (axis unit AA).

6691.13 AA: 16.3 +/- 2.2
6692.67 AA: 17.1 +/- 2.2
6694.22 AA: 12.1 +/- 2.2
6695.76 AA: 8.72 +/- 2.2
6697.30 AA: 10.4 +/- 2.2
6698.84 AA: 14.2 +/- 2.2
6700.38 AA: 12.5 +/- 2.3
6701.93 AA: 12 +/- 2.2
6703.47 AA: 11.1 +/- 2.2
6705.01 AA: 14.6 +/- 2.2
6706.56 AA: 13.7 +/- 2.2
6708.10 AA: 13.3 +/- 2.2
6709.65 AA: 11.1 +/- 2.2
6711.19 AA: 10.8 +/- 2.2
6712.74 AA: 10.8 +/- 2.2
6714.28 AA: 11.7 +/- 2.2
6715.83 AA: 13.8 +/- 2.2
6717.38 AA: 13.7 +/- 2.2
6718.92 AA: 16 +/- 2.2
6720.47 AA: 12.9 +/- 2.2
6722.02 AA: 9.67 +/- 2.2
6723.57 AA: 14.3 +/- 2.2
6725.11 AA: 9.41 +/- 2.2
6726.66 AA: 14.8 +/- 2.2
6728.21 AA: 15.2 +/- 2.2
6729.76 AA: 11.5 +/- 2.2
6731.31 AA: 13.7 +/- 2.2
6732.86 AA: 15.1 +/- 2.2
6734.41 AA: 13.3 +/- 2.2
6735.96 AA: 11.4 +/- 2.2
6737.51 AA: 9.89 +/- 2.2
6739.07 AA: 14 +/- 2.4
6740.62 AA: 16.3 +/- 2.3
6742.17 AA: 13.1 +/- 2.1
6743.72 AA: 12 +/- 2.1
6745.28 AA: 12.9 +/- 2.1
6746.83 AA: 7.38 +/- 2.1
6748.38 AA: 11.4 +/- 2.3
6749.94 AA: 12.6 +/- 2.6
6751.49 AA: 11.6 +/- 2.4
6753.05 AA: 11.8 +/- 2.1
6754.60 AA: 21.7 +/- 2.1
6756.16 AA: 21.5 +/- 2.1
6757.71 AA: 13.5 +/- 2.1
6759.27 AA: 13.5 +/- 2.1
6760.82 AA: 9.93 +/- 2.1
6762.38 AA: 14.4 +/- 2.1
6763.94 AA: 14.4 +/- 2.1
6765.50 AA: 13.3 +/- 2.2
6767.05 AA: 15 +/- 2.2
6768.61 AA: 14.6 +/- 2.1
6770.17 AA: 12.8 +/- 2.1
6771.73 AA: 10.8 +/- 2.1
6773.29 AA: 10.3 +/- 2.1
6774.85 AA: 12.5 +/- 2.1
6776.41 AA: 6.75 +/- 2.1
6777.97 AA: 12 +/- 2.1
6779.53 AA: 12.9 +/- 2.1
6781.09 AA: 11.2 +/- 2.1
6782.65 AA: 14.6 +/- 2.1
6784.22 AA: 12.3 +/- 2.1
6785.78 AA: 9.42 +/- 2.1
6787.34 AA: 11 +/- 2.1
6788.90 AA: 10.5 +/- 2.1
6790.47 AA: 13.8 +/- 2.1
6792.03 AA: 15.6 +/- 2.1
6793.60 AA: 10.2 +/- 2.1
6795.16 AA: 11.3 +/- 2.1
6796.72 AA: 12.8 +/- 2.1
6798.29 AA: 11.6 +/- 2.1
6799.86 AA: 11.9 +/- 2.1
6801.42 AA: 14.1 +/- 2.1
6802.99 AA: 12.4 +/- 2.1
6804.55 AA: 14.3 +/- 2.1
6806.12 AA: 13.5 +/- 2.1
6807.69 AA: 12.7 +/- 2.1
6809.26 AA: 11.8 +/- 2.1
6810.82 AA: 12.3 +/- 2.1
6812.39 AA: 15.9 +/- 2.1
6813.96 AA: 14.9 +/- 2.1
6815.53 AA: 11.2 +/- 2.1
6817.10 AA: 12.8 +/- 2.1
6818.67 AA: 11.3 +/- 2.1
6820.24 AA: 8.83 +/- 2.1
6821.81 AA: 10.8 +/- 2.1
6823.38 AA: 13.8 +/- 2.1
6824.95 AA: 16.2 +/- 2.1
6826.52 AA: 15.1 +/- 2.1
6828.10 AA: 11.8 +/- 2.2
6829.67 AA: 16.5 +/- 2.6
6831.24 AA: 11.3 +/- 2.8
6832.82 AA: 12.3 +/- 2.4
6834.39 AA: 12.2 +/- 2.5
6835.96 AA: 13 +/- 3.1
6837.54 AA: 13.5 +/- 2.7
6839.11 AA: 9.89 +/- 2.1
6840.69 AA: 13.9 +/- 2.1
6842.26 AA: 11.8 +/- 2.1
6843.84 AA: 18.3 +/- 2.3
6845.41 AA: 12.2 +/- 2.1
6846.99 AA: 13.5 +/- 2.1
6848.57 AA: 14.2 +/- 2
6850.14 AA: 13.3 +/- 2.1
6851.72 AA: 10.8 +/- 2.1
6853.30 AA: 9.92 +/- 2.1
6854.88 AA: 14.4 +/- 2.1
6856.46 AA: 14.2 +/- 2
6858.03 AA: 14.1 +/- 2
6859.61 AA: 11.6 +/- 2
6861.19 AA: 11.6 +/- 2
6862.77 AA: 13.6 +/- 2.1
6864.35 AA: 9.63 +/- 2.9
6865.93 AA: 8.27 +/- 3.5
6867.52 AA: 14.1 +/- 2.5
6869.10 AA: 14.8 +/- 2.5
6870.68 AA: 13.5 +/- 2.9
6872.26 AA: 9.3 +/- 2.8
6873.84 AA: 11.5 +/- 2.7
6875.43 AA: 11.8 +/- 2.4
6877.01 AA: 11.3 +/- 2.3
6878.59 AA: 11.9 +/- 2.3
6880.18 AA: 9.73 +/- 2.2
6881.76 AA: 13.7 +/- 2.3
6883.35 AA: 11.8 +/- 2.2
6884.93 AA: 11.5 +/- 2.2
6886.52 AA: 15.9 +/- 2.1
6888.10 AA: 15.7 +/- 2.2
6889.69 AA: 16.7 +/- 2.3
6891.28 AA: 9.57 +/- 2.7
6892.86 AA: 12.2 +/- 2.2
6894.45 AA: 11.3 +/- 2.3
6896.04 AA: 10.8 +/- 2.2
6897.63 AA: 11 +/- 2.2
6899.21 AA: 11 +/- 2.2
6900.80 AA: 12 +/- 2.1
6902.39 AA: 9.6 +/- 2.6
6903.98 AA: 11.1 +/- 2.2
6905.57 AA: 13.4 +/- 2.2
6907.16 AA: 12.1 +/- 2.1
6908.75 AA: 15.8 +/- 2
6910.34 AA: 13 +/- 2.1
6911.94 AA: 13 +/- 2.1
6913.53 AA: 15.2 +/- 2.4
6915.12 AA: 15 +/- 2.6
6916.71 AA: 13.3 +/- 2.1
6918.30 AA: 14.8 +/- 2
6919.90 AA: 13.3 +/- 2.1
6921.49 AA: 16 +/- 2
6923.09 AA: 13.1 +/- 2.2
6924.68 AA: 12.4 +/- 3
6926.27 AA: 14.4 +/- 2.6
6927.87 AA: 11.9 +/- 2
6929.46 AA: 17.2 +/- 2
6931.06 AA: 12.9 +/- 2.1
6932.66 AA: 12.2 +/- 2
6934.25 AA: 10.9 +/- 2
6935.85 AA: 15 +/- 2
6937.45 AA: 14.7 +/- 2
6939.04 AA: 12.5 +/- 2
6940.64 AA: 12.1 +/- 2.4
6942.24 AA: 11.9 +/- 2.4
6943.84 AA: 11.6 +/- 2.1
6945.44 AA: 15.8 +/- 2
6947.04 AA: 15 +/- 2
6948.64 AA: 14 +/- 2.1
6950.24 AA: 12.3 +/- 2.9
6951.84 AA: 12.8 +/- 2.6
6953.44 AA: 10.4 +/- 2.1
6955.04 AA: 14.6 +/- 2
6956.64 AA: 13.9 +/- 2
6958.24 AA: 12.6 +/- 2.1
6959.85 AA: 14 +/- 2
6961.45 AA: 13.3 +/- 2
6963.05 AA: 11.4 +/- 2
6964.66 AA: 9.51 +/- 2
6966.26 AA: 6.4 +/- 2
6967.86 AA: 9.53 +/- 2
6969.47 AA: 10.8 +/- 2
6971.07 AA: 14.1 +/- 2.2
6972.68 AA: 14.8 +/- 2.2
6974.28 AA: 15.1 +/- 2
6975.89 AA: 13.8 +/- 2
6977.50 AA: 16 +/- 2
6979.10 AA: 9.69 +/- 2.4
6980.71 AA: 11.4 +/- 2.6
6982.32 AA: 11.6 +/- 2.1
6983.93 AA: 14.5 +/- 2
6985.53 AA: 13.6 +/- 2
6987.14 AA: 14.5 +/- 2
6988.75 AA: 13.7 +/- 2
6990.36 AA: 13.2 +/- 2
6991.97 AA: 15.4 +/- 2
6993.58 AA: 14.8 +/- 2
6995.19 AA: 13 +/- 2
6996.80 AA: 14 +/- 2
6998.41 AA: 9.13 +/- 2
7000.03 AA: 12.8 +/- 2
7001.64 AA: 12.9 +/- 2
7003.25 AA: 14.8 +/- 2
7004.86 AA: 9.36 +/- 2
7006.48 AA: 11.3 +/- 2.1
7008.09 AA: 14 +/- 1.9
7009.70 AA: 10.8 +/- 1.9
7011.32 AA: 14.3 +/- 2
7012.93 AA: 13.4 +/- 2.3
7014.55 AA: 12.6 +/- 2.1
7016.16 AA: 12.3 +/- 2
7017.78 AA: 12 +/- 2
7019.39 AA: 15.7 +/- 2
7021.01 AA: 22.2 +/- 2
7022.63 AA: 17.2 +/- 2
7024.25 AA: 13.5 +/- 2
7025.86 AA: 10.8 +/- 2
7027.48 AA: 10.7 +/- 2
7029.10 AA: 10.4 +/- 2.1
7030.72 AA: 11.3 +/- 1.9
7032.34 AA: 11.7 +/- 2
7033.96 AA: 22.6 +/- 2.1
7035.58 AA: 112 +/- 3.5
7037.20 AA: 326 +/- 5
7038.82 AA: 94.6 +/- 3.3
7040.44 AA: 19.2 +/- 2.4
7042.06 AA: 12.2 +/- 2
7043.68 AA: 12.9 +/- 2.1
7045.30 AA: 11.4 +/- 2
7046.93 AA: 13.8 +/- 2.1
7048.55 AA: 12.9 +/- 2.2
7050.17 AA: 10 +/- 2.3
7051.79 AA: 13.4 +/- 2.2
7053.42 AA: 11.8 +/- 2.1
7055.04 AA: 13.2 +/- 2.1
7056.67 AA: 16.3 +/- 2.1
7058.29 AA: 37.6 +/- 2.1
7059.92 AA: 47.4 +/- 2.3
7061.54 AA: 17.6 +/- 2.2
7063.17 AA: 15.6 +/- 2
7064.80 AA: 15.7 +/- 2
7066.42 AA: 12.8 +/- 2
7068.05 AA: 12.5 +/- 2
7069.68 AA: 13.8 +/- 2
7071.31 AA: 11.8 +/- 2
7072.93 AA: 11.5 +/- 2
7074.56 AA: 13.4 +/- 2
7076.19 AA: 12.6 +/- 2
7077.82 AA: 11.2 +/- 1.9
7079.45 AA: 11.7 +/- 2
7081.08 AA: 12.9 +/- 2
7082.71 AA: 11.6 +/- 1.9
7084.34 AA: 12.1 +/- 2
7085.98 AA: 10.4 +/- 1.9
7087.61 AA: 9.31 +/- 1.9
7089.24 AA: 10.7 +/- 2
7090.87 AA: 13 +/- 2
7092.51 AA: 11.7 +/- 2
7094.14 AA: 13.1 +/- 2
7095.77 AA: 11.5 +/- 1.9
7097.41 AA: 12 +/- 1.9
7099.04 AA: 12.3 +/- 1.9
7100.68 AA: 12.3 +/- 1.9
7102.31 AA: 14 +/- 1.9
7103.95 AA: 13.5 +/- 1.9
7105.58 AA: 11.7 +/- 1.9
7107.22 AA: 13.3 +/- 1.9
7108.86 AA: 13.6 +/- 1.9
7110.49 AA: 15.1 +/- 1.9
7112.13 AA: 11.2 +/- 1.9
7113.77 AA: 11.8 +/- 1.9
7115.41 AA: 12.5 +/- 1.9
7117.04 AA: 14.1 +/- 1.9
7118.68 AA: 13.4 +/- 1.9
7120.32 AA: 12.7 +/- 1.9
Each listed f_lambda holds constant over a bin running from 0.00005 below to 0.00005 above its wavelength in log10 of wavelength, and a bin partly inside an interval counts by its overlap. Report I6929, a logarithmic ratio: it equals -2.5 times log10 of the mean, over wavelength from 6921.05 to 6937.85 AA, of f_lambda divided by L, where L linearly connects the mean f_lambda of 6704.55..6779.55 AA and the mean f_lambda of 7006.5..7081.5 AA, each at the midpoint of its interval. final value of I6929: 0.45 mag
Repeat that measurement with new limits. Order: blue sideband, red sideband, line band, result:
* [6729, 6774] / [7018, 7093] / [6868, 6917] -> 0.44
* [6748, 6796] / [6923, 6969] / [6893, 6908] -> 0.12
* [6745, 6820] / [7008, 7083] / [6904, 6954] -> 0.42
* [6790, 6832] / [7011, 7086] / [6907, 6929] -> 0.31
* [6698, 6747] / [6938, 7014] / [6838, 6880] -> 0.03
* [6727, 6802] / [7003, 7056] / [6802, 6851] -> 0.25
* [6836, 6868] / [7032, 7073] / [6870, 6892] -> 0.27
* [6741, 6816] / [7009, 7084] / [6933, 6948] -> 0.47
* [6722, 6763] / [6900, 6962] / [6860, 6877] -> 0.13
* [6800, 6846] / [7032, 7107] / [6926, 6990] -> 0.45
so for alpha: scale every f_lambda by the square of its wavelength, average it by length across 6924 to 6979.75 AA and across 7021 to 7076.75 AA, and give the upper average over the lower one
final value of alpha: 2.4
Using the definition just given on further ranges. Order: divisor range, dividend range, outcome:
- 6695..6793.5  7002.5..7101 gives 1.90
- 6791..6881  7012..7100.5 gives 1.96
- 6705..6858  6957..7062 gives 1.81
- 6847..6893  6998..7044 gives 2.59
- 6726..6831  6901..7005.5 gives 1.06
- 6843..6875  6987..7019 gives 1.07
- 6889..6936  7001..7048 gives 2.44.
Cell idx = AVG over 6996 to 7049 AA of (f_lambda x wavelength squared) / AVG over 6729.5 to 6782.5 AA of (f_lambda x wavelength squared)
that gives 2.38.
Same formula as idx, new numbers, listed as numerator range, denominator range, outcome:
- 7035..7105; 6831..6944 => 2.08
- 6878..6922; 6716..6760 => 1.01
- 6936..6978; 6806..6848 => 1.02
